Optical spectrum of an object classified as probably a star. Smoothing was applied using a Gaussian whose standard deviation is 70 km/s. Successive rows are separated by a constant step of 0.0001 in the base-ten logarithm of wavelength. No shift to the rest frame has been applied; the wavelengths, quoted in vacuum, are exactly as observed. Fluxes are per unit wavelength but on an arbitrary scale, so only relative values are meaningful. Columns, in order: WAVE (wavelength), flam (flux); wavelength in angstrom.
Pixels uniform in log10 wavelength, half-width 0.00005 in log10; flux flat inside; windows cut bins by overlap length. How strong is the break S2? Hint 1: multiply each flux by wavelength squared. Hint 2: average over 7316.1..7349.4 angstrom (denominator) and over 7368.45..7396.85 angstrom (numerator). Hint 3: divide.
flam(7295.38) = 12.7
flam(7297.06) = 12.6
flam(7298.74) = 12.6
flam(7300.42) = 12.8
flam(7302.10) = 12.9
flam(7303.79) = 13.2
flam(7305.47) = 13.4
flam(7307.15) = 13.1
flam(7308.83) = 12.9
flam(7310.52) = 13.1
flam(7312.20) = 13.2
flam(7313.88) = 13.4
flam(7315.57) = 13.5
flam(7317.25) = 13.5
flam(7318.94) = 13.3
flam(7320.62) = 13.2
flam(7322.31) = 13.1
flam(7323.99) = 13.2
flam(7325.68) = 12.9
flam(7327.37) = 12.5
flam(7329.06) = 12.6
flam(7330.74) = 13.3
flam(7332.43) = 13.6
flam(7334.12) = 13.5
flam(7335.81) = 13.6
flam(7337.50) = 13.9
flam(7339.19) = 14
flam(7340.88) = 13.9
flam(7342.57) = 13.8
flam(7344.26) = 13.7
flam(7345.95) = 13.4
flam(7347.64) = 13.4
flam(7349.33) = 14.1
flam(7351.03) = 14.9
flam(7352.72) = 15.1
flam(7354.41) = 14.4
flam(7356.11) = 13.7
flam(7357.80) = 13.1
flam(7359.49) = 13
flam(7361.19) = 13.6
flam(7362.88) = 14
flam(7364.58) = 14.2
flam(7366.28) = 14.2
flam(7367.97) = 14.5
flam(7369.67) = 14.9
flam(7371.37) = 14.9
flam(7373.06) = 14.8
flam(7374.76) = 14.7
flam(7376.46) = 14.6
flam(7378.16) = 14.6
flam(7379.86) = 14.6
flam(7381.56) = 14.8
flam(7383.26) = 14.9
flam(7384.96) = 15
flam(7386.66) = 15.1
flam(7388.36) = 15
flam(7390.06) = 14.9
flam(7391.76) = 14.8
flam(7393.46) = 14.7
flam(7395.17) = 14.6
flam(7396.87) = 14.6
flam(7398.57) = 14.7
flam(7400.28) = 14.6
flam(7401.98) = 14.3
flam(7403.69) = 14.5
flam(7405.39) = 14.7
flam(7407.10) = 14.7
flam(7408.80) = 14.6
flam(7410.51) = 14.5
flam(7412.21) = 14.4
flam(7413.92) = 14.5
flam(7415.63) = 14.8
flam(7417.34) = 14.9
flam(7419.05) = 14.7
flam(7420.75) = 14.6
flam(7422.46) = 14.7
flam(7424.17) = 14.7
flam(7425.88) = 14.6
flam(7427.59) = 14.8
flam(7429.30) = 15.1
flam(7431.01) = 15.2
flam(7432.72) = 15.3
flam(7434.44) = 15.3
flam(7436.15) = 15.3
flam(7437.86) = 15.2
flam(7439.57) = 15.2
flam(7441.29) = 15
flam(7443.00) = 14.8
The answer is 1.1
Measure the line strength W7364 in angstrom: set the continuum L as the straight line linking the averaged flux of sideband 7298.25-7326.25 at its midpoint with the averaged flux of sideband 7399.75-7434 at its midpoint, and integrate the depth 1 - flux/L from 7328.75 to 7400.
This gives -1.6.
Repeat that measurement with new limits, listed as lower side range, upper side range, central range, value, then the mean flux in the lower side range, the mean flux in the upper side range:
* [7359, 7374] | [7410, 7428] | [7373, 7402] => -0.7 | 14.3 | 14.7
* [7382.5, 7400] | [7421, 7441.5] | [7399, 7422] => 0.5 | 14.8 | 15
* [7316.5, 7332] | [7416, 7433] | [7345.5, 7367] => -0.5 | 13.1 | 14.8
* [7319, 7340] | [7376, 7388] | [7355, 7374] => 0.3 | 13.3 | 14.8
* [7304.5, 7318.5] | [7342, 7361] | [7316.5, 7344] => 0.3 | 13.3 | 13.9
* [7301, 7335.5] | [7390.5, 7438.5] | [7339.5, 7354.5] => -0.5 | 13.2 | 14.8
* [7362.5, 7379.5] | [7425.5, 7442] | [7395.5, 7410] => 0.2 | 14.6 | 15.1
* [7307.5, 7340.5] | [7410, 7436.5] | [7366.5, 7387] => -0.9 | 13.3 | 14.8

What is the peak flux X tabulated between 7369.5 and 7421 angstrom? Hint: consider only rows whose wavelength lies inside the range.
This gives 15.1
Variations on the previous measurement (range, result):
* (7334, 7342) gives 14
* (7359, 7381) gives 14.9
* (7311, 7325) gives 13.5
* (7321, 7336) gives 13.6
